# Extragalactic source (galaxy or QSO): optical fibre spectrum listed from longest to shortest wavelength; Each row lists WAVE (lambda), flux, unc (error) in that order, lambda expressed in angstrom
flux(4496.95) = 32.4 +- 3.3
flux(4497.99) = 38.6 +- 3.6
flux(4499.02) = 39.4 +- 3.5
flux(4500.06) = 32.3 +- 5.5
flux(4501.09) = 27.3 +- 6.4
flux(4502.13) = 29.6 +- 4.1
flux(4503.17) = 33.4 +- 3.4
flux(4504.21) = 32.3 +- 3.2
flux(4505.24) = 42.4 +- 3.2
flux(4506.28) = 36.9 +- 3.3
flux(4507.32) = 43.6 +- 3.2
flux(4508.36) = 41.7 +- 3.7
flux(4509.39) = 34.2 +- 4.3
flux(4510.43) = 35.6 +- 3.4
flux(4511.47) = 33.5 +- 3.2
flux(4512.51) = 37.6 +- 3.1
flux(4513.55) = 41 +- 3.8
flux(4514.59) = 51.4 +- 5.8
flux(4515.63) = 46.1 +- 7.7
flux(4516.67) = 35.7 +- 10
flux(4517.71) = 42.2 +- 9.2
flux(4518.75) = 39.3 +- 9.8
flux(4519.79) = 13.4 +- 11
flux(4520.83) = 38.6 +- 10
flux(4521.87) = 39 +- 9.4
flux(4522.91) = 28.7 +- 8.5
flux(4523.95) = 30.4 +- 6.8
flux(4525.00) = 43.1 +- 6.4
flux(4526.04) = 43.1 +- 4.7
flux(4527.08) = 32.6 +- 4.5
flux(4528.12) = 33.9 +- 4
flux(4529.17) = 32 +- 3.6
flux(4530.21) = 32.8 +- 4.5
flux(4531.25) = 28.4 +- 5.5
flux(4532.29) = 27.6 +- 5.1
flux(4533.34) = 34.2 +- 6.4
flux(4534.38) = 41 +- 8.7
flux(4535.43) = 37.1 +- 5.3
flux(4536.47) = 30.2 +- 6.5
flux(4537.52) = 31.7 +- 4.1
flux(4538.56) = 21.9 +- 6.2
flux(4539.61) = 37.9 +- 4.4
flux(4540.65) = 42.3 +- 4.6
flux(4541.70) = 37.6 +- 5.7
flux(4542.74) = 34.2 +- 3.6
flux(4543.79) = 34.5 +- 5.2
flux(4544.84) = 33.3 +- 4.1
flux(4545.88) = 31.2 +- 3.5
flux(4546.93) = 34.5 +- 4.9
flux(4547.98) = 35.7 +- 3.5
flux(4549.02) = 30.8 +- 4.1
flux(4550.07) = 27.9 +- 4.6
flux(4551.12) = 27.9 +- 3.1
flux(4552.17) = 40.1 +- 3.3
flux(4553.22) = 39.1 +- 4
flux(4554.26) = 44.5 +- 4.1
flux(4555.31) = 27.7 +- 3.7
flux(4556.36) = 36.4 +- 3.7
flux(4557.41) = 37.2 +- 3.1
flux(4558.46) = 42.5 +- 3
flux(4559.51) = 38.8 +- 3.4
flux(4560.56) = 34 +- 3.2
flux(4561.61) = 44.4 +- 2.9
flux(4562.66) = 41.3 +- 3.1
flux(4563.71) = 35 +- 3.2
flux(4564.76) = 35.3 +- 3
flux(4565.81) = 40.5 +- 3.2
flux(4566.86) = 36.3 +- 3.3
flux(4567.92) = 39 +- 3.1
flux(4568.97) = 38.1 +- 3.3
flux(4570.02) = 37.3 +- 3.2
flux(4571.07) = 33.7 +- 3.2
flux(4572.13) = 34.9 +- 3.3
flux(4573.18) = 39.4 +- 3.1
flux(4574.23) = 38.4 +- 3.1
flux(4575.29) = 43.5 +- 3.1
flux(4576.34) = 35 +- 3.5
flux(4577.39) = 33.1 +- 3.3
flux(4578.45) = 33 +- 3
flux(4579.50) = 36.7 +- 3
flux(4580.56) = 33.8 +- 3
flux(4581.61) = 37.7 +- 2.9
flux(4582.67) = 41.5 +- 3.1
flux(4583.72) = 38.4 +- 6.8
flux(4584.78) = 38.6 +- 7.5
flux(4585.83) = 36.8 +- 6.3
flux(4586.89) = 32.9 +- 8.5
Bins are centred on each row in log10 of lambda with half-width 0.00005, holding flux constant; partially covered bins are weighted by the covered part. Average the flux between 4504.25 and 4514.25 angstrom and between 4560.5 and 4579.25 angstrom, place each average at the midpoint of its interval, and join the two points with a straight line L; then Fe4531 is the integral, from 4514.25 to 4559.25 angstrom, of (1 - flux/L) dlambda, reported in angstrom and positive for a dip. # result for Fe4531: 3.5 angstrom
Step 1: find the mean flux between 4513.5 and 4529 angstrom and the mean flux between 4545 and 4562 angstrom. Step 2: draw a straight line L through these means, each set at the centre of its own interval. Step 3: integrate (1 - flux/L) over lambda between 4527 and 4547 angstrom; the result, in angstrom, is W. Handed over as 1.60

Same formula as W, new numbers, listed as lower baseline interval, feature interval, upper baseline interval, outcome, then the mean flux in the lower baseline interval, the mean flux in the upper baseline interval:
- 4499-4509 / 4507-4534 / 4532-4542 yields -0.9 angstrom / 35.7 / 34.2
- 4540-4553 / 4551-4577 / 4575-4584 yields -1.6 angstrom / 34.3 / 36.8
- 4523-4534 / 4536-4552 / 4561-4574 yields 1.1 angstrom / 33.7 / 37.9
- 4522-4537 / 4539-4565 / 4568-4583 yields -0.5 angstrom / 34.1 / 36.9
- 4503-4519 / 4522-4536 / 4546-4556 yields 1.0 angstrom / 39.3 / 34.2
